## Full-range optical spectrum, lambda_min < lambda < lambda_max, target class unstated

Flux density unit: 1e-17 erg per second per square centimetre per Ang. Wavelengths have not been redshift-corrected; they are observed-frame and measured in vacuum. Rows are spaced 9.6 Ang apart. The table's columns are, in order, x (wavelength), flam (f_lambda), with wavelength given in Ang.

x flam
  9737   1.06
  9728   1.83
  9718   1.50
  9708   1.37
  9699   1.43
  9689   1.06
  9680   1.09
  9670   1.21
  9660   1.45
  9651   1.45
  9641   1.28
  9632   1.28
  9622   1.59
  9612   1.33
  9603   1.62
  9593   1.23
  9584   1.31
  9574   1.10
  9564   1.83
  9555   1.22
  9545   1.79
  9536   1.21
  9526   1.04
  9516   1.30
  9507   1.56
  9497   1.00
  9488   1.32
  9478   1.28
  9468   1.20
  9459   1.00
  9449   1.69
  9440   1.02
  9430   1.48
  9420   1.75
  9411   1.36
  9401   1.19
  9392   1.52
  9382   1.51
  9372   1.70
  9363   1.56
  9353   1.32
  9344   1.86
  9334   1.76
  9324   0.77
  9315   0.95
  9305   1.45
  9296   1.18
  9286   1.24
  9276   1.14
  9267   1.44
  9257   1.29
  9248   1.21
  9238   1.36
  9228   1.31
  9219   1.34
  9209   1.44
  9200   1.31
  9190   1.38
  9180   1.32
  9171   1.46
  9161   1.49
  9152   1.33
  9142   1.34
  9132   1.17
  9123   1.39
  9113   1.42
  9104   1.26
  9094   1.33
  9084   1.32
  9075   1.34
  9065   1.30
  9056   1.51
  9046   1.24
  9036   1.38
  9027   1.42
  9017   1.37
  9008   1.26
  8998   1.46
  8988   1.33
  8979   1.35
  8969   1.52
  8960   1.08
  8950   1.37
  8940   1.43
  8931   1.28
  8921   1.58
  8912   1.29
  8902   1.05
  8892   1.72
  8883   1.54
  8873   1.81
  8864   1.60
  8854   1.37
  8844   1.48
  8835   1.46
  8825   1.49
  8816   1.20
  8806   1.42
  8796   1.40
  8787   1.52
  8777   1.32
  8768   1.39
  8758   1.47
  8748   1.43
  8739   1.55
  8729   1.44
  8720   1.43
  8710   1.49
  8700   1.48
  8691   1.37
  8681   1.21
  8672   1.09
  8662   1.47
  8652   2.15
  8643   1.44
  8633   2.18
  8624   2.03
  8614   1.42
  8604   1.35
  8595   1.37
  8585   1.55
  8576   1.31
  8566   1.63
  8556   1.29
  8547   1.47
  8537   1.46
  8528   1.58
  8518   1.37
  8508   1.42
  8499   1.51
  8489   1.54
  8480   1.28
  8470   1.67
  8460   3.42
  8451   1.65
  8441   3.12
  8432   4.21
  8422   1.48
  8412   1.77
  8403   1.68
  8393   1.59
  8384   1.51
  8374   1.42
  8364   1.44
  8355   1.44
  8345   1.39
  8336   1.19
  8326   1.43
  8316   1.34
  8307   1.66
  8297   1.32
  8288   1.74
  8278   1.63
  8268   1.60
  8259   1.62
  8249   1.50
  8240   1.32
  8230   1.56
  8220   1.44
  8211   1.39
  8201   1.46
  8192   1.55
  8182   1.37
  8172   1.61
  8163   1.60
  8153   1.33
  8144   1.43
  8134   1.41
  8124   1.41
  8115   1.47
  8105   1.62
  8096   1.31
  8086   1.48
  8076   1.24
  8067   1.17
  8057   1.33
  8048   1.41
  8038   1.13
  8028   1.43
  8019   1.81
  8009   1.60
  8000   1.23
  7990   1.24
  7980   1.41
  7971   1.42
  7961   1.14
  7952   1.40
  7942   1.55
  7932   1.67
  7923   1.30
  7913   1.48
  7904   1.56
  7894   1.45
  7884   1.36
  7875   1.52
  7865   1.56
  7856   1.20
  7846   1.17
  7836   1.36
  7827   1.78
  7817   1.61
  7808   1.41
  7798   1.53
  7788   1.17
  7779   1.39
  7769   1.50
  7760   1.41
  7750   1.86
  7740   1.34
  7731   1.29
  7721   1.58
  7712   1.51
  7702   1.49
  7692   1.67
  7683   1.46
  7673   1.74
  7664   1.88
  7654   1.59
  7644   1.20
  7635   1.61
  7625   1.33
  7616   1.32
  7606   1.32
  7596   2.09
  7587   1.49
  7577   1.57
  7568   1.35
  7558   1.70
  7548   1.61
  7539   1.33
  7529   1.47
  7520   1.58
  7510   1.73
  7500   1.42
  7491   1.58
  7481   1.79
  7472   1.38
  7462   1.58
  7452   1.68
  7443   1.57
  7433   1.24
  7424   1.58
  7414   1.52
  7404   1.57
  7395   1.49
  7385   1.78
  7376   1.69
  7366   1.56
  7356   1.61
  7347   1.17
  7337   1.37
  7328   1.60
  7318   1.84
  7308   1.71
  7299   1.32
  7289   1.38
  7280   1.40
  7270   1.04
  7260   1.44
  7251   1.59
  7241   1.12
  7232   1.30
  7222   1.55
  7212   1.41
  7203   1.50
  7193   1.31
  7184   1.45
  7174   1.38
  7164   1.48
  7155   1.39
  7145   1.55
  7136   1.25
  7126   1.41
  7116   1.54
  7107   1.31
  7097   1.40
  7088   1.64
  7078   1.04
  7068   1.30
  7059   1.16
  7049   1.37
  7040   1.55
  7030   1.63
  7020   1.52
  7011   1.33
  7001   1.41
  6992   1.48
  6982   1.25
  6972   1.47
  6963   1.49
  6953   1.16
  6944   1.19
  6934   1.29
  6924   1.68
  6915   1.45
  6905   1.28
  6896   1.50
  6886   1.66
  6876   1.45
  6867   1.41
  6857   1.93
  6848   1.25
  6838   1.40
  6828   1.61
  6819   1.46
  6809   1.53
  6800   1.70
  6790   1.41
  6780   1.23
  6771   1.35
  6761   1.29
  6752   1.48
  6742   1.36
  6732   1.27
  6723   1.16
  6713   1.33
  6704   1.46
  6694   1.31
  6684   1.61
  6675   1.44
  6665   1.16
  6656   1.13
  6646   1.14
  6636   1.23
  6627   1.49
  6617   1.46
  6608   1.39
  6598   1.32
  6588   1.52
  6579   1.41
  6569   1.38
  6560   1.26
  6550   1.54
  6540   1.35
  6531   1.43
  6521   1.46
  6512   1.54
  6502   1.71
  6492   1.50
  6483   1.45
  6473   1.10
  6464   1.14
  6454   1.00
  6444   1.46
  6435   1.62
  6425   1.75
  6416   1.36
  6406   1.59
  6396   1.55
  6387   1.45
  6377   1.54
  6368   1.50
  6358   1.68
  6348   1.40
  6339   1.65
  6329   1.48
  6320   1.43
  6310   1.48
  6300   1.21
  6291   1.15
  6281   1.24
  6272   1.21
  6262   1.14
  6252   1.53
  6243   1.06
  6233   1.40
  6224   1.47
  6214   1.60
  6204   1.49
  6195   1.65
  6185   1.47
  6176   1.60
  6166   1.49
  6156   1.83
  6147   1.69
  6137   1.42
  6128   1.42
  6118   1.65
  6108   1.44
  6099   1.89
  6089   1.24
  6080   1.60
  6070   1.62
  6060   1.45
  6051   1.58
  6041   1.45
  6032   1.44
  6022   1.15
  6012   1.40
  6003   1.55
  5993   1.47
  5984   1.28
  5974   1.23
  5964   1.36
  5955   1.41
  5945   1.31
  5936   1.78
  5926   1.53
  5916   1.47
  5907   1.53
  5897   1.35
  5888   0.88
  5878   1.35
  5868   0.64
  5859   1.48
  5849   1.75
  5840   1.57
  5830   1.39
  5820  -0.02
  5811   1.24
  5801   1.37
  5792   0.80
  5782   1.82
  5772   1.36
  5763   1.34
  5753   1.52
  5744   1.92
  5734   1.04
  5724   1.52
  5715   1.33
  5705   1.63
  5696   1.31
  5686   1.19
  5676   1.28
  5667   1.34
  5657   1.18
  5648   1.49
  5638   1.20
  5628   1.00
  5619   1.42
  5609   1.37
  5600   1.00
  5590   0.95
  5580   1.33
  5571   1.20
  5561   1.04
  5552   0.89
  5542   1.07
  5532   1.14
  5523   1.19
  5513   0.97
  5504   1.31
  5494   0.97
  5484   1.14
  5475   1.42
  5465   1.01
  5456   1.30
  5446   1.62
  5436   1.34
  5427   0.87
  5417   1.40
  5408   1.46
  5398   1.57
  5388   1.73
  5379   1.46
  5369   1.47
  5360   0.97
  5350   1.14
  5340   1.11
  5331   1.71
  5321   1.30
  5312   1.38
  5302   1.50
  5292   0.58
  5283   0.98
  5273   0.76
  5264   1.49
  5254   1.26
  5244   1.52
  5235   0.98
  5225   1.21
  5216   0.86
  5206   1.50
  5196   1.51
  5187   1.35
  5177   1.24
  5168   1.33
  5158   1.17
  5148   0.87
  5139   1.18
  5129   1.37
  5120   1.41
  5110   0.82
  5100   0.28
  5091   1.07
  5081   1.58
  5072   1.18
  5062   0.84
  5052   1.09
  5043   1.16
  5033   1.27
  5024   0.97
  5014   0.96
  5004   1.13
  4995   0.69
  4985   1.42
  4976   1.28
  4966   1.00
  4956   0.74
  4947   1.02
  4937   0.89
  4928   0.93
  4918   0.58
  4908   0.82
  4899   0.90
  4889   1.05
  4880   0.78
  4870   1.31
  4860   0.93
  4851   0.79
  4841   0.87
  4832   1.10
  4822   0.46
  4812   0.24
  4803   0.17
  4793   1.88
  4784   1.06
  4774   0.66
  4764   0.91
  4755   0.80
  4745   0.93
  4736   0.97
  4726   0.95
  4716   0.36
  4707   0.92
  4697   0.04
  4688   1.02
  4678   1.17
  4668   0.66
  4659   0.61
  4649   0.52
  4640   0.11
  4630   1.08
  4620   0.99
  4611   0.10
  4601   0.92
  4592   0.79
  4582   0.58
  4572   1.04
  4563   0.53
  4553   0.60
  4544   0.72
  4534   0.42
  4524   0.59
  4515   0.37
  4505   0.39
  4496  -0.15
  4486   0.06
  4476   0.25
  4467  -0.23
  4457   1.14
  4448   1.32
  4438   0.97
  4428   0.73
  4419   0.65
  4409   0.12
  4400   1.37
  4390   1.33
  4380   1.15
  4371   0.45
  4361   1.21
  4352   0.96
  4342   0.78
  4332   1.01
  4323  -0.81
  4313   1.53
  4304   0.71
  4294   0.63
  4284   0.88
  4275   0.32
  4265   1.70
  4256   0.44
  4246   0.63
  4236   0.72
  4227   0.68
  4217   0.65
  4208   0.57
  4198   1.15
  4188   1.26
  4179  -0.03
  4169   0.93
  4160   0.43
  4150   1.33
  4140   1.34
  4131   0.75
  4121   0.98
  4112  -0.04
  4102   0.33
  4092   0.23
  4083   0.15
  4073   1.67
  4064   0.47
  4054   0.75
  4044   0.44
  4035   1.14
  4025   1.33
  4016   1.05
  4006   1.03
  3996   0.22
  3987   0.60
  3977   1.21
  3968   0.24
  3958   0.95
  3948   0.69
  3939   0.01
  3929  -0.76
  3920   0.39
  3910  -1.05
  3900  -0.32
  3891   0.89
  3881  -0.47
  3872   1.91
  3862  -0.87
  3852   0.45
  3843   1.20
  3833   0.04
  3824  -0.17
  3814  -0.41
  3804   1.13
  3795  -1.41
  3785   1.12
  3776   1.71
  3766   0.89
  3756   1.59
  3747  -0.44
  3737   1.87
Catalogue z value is 0.285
